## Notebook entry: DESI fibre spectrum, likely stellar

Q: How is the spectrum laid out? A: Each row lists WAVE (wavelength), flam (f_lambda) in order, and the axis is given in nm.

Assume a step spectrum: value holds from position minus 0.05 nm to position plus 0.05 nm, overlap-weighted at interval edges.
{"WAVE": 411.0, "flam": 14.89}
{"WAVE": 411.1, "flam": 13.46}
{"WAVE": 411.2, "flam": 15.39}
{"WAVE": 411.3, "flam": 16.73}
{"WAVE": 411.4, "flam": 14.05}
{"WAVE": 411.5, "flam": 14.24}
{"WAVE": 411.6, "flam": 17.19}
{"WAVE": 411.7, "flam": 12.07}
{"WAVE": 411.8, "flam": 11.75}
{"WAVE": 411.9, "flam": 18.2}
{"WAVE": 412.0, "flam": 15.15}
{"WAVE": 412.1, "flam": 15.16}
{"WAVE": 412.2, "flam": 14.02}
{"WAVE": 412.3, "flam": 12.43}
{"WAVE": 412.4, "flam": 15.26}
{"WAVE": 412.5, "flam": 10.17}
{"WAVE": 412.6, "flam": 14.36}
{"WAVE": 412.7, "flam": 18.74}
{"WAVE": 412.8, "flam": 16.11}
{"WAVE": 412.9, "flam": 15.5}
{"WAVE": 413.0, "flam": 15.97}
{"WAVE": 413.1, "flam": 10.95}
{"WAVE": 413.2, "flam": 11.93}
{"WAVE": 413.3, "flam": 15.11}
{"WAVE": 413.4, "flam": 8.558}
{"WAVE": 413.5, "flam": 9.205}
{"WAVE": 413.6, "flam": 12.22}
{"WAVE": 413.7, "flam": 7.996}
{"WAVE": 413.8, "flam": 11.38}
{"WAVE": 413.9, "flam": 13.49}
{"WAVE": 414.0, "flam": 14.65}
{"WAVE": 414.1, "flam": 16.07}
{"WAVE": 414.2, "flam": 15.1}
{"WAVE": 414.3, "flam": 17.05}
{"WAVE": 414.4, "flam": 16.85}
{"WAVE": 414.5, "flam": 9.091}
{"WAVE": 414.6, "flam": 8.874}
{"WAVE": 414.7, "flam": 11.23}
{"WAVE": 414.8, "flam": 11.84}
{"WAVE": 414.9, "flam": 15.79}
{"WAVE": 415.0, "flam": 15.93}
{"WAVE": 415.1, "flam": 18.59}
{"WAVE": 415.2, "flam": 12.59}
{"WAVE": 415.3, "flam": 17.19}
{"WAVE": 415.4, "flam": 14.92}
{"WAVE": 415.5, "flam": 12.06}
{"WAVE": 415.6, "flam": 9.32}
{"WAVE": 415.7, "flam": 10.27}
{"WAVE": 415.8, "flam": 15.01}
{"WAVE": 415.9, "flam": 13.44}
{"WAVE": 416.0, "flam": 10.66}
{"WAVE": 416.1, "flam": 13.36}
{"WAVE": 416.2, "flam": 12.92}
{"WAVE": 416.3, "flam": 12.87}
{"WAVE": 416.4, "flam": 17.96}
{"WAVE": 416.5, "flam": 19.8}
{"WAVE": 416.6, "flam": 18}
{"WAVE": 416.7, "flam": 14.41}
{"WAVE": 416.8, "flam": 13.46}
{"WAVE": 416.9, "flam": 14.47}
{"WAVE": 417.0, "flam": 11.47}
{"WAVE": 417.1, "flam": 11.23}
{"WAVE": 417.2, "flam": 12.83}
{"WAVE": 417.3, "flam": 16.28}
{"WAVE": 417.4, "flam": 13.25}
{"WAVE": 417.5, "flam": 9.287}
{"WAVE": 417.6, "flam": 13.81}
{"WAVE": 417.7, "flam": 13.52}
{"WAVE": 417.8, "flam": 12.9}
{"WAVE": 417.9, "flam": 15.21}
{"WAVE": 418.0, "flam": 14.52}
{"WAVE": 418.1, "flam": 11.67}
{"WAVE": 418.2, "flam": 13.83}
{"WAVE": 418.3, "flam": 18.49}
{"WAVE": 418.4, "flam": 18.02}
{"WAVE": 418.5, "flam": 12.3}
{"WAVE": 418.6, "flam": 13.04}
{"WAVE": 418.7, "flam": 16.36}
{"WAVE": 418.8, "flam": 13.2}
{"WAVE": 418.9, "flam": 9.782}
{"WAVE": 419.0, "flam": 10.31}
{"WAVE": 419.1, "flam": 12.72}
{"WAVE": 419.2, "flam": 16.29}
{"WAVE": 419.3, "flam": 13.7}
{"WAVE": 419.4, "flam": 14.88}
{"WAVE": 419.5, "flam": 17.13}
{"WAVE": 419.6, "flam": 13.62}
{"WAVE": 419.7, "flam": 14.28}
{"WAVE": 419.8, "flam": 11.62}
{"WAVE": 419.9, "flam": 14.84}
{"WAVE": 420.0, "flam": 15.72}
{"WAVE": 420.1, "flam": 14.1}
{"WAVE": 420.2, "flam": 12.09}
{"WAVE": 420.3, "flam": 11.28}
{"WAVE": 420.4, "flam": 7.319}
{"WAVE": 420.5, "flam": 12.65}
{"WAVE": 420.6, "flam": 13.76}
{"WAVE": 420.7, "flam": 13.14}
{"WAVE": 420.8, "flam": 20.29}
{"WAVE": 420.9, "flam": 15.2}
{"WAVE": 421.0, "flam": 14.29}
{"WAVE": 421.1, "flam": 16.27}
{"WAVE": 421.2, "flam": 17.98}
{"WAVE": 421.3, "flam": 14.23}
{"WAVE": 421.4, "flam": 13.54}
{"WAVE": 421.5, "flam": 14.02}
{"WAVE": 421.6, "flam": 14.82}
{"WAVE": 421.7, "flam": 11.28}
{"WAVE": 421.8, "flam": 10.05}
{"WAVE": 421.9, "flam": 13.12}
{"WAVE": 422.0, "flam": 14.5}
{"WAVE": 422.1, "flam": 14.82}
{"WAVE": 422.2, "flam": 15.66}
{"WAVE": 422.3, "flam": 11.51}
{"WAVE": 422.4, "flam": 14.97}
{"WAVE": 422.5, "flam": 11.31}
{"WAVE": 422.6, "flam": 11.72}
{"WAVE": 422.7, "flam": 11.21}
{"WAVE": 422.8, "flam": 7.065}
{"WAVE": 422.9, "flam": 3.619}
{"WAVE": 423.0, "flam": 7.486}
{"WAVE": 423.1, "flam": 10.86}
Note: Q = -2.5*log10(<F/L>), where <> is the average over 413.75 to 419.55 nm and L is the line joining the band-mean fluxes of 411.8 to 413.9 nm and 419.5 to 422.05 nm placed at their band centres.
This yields -0.02 mag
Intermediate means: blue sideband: 13.4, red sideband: 13.8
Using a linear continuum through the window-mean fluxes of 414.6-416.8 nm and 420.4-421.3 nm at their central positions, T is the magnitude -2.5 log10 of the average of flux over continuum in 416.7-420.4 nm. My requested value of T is 0.07 mag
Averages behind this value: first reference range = 14.1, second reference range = 14.9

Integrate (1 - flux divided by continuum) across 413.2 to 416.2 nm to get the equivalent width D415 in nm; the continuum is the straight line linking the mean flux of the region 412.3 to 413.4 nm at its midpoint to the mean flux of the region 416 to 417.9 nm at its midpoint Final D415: 0.21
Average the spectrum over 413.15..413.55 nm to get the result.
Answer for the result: 11.2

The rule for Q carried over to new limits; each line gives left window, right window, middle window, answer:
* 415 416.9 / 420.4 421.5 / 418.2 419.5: 0.027 mag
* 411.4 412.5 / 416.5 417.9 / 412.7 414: 0.119 mag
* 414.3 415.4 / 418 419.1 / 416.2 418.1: -0.021 mag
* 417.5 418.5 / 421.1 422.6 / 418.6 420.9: 0.032 mag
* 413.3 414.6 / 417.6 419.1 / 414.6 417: -0.074 mag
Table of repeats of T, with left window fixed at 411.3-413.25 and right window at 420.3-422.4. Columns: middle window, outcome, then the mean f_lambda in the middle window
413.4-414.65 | 0.15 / 12.5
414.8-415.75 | 0.02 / 14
